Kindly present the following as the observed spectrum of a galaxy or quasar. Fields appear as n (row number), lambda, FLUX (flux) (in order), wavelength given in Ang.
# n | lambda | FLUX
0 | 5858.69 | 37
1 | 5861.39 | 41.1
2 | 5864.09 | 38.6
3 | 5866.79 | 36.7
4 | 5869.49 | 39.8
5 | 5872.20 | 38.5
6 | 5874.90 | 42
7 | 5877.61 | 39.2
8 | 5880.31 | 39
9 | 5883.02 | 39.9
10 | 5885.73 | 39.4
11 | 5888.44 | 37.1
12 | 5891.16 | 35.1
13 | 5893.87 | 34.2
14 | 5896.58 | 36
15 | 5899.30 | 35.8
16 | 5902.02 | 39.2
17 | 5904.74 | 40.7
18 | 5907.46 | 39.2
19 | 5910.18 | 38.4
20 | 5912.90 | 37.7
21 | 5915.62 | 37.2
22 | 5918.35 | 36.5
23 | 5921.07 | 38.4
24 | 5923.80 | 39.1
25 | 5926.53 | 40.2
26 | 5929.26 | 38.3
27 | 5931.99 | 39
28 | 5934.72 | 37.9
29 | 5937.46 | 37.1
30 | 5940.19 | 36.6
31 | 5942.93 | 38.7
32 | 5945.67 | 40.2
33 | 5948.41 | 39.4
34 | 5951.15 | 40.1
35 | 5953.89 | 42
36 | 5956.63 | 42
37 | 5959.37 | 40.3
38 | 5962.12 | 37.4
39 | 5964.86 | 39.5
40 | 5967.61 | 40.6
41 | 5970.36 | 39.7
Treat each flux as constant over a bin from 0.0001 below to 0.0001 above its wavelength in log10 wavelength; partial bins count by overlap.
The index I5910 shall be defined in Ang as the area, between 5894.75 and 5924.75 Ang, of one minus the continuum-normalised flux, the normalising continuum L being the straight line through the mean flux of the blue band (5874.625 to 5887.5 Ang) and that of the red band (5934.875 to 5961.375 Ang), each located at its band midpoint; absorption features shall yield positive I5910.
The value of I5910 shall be 1.23 Ang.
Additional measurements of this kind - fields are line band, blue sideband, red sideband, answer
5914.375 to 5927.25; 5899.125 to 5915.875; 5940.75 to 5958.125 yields 0.3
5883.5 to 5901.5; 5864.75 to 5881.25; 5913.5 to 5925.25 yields 0.9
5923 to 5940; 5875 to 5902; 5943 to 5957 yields 0.5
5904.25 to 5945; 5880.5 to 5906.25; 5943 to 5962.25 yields 0.7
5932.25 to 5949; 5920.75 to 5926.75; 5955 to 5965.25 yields 0.5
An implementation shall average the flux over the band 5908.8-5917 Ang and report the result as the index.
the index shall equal 37.8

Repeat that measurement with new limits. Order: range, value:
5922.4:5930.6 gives 39.2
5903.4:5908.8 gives 39.9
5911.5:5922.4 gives 37.5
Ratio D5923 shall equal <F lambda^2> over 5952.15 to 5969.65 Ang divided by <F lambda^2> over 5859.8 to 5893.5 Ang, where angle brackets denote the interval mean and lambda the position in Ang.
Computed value 1.1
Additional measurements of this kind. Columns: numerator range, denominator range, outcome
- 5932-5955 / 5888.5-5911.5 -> 1.06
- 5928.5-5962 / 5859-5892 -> 1.03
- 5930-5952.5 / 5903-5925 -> 1.01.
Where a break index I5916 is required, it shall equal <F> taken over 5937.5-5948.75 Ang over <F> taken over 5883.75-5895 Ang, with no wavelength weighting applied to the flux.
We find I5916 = 1.0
